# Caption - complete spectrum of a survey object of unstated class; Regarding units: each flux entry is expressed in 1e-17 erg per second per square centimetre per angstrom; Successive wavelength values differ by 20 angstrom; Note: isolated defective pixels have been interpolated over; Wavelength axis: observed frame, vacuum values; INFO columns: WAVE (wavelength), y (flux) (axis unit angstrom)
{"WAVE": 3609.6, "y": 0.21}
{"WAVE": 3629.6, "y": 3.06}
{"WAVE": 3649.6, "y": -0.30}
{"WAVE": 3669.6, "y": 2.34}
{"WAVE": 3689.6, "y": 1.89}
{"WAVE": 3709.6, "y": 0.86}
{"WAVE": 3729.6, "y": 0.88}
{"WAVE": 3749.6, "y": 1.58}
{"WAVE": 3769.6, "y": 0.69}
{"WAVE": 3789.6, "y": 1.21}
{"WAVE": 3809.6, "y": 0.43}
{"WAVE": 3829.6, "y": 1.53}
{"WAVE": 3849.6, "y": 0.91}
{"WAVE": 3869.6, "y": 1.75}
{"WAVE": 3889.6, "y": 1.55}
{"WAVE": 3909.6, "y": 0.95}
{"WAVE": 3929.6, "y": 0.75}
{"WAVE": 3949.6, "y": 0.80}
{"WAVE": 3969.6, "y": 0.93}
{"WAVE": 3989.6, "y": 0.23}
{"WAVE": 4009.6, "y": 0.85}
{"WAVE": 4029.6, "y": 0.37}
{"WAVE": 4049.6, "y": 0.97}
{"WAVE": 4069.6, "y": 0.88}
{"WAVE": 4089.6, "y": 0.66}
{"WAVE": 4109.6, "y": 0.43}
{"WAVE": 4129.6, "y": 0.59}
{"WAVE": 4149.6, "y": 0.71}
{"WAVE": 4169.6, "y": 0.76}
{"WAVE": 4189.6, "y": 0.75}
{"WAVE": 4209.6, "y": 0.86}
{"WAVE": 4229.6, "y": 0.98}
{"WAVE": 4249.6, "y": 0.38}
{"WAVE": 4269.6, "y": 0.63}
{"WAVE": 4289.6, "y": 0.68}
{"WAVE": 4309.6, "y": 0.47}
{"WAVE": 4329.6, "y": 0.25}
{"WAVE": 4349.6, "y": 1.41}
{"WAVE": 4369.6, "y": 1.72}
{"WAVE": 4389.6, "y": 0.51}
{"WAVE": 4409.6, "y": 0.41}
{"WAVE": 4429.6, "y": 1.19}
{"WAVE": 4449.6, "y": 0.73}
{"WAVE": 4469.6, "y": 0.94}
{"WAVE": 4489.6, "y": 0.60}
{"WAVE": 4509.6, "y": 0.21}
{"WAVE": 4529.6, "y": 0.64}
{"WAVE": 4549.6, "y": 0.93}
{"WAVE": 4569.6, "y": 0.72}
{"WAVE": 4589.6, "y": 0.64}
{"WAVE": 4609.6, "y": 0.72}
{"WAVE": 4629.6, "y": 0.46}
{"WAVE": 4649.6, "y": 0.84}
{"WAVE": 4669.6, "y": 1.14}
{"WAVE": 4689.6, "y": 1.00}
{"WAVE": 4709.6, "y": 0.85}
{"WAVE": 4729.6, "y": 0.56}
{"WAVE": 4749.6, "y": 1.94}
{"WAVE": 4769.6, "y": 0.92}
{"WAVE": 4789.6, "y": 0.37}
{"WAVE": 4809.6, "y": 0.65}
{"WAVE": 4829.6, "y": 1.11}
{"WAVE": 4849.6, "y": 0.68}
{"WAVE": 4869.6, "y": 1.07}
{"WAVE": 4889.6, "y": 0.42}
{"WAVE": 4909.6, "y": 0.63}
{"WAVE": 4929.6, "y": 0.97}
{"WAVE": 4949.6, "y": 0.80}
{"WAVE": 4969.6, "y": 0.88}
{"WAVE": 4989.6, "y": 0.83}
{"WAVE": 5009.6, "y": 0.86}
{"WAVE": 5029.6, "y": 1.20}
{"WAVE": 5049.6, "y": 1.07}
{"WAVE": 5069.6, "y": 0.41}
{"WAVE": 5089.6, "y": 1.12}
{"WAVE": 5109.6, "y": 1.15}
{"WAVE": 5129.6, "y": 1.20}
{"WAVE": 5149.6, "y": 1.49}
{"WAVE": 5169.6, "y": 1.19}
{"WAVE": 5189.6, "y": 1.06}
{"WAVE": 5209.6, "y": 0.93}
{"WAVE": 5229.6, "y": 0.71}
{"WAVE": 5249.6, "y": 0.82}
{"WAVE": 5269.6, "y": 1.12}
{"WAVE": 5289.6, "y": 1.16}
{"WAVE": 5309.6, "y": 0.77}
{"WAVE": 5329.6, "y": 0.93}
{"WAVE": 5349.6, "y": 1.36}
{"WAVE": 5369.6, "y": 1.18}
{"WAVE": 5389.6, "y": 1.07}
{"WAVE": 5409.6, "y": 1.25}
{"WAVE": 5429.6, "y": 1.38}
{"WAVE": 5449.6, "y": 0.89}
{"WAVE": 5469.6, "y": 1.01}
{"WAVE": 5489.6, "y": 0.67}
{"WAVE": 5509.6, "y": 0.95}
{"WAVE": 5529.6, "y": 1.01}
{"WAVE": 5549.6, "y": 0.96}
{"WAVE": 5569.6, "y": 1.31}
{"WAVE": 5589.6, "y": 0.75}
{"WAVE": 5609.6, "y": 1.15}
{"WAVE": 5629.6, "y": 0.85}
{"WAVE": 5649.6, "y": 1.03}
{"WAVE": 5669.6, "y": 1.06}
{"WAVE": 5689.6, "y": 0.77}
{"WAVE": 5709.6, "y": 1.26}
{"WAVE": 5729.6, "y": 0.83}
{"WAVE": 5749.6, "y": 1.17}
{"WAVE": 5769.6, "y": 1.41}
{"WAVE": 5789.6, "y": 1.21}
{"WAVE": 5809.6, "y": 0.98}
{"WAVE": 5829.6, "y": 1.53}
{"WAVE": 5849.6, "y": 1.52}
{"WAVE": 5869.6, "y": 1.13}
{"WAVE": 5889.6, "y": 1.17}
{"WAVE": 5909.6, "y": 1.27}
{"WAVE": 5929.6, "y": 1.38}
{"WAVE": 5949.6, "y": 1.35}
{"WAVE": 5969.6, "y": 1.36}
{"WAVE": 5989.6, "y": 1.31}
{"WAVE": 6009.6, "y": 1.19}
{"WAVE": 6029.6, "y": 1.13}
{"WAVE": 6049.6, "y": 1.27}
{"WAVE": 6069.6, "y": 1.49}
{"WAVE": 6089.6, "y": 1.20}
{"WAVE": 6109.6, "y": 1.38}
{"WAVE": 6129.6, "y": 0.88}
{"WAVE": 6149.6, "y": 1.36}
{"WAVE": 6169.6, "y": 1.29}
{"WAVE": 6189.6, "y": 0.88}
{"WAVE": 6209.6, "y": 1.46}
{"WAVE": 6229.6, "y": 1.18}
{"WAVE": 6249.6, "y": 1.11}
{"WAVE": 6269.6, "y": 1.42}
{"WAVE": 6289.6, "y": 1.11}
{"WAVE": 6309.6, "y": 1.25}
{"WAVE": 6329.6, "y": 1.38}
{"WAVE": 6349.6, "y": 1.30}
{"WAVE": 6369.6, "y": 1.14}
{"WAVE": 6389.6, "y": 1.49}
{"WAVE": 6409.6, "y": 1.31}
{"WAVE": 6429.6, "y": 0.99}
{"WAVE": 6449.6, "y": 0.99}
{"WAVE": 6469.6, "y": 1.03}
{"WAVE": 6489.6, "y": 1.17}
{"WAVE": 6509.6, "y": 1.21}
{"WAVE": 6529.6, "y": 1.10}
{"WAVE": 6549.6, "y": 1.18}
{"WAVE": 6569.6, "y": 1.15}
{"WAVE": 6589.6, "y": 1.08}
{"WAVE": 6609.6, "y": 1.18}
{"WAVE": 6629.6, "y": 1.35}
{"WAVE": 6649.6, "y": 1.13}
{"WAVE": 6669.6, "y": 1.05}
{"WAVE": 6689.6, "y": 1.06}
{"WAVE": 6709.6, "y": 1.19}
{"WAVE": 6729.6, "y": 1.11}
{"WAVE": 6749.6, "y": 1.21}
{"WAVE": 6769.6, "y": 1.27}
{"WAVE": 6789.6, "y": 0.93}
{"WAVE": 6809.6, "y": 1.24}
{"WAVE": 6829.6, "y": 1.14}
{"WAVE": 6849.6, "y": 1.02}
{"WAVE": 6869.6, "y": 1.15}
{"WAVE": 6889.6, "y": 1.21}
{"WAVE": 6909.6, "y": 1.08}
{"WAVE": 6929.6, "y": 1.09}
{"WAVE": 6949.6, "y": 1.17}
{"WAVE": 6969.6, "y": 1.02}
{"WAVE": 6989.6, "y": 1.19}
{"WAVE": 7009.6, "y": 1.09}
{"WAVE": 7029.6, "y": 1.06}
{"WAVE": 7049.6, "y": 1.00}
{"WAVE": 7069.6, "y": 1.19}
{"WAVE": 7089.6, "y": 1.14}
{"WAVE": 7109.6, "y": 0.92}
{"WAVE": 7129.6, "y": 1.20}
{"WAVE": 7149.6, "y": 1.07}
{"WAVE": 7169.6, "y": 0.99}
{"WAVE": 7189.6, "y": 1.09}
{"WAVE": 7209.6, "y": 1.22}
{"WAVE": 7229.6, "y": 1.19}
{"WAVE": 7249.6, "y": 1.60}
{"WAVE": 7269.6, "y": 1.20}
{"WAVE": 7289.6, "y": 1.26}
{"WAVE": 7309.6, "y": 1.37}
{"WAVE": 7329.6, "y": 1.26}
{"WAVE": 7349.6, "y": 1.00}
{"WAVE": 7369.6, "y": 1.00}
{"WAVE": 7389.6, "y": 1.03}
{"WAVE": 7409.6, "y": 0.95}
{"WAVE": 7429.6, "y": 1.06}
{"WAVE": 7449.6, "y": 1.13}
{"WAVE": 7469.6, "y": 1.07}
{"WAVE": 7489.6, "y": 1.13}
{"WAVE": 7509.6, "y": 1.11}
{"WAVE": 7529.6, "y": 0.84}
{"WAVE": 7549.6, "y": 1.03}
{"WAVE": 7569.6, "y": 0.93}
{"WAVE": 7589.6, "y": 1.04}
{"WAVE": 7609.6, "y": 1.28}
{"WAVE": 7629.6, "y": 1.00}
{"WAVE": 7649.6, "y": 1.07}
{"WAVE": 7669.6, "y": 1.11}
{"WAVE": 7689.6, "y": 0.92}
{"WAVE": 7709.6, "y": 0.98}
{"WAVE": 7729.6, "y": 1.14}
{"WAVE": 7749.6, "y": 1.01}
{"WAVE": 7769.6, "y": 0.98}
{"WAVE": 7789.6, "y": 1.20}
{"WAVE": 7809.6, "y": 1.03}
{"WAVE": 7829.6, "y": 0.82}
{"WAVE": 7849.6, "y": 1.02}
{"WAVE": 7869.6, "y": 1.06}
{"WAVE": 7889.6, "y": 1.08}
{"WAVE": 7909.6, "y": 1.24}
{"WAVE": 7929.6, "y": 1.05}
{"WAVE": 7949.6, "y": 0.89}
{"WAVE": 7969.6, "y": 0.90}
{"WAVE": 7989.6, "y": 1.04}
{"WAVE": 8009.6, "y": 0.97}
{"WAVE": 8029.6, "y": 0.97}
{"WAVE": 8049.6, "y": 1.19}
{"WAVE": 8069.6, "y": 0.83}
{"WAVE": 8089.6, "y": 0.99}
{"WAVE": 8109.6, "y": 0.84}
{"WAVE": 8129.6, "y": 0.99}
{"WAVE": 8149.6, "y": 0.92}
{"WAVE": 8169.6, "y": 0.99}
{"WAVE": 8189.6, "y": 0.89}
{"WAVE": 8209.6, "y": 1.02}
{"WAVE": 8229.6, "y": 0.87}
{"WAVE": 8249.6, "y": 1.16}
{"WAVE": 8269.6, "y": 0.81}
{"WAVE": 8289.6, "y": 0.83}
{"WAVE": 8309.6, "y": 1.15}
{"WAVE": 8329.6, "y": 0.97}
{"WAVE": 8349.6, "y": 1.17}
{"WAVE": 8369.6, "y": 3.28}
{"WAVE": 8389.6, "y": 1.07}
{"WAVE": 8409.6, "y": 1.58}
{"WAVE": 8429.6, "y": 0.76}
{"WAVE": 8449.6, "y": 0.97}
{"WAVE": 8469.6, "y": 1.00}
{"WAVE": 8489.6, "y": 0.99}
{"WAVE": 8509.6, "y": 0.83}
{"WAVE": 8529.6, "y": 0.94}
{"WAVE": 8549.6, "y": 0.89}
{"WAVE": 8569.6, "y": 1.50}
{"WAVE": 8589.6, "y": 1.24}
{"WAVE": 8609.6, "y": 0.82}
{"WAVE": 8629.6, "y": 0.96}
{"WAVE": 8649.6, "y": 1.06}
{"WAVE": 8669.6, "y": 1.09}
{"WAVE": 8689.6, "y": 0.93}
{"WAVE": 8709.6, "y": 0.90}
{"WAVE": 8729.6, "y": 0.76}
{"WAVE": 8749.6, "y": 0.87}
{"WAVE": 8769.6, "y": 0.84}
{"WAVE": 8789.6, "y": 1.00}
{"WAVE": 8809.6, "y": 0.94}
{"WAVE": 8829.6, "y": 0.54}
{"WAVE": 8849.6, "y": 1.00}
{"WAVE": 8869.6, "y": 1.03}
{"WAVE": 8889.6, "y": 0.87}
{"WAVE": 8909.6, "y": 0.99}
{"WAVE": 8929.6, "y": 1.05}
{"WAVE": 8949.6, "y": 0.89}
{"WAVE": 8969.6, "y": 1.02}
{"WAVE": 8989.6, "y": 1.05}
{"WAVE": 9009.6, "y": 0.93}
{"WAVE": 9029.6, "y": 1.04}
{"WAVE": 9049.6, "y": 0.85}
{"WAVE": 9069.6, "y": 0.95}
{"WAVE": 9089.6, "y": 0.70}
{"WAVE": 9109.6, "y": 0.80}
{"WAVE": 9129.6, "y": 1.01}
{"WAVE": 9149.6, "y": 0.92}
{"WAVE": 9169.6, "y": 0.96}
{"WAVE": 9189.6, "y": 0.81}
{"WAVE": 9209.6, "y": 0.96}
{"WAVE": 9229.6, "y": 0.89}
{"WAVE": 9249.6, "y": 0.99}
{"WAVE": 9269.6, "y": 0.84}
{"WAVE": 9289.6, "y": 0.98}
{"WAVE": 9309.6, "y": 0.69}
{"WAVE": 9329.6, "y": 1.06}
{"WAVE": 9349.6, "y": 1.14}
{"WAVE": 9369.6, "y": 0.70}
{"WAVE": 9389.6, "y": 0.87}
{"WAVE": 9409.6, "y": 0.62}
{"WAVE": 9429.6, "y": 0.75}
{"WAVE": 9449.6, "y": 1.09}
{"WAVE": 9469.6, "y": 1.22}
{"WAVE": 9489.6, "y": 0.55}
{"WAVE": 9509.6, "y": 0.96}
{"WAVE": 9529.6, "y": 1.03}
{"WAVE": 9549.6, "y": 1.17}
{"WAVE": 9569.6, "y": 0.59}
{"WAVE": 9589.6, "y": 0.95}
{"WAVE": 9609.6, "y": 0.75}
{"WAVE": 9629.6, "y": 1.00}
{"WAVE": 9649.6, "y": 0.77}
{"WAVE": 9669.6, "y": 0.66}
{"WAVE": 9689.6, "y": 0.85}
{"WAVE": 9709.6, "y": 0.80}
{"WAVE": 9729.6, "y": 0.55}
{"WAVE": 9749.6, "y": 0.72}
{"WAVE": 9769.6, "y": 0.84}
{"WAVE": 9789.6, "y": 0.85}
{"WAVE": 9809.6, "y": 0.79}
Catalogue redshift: 0.276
